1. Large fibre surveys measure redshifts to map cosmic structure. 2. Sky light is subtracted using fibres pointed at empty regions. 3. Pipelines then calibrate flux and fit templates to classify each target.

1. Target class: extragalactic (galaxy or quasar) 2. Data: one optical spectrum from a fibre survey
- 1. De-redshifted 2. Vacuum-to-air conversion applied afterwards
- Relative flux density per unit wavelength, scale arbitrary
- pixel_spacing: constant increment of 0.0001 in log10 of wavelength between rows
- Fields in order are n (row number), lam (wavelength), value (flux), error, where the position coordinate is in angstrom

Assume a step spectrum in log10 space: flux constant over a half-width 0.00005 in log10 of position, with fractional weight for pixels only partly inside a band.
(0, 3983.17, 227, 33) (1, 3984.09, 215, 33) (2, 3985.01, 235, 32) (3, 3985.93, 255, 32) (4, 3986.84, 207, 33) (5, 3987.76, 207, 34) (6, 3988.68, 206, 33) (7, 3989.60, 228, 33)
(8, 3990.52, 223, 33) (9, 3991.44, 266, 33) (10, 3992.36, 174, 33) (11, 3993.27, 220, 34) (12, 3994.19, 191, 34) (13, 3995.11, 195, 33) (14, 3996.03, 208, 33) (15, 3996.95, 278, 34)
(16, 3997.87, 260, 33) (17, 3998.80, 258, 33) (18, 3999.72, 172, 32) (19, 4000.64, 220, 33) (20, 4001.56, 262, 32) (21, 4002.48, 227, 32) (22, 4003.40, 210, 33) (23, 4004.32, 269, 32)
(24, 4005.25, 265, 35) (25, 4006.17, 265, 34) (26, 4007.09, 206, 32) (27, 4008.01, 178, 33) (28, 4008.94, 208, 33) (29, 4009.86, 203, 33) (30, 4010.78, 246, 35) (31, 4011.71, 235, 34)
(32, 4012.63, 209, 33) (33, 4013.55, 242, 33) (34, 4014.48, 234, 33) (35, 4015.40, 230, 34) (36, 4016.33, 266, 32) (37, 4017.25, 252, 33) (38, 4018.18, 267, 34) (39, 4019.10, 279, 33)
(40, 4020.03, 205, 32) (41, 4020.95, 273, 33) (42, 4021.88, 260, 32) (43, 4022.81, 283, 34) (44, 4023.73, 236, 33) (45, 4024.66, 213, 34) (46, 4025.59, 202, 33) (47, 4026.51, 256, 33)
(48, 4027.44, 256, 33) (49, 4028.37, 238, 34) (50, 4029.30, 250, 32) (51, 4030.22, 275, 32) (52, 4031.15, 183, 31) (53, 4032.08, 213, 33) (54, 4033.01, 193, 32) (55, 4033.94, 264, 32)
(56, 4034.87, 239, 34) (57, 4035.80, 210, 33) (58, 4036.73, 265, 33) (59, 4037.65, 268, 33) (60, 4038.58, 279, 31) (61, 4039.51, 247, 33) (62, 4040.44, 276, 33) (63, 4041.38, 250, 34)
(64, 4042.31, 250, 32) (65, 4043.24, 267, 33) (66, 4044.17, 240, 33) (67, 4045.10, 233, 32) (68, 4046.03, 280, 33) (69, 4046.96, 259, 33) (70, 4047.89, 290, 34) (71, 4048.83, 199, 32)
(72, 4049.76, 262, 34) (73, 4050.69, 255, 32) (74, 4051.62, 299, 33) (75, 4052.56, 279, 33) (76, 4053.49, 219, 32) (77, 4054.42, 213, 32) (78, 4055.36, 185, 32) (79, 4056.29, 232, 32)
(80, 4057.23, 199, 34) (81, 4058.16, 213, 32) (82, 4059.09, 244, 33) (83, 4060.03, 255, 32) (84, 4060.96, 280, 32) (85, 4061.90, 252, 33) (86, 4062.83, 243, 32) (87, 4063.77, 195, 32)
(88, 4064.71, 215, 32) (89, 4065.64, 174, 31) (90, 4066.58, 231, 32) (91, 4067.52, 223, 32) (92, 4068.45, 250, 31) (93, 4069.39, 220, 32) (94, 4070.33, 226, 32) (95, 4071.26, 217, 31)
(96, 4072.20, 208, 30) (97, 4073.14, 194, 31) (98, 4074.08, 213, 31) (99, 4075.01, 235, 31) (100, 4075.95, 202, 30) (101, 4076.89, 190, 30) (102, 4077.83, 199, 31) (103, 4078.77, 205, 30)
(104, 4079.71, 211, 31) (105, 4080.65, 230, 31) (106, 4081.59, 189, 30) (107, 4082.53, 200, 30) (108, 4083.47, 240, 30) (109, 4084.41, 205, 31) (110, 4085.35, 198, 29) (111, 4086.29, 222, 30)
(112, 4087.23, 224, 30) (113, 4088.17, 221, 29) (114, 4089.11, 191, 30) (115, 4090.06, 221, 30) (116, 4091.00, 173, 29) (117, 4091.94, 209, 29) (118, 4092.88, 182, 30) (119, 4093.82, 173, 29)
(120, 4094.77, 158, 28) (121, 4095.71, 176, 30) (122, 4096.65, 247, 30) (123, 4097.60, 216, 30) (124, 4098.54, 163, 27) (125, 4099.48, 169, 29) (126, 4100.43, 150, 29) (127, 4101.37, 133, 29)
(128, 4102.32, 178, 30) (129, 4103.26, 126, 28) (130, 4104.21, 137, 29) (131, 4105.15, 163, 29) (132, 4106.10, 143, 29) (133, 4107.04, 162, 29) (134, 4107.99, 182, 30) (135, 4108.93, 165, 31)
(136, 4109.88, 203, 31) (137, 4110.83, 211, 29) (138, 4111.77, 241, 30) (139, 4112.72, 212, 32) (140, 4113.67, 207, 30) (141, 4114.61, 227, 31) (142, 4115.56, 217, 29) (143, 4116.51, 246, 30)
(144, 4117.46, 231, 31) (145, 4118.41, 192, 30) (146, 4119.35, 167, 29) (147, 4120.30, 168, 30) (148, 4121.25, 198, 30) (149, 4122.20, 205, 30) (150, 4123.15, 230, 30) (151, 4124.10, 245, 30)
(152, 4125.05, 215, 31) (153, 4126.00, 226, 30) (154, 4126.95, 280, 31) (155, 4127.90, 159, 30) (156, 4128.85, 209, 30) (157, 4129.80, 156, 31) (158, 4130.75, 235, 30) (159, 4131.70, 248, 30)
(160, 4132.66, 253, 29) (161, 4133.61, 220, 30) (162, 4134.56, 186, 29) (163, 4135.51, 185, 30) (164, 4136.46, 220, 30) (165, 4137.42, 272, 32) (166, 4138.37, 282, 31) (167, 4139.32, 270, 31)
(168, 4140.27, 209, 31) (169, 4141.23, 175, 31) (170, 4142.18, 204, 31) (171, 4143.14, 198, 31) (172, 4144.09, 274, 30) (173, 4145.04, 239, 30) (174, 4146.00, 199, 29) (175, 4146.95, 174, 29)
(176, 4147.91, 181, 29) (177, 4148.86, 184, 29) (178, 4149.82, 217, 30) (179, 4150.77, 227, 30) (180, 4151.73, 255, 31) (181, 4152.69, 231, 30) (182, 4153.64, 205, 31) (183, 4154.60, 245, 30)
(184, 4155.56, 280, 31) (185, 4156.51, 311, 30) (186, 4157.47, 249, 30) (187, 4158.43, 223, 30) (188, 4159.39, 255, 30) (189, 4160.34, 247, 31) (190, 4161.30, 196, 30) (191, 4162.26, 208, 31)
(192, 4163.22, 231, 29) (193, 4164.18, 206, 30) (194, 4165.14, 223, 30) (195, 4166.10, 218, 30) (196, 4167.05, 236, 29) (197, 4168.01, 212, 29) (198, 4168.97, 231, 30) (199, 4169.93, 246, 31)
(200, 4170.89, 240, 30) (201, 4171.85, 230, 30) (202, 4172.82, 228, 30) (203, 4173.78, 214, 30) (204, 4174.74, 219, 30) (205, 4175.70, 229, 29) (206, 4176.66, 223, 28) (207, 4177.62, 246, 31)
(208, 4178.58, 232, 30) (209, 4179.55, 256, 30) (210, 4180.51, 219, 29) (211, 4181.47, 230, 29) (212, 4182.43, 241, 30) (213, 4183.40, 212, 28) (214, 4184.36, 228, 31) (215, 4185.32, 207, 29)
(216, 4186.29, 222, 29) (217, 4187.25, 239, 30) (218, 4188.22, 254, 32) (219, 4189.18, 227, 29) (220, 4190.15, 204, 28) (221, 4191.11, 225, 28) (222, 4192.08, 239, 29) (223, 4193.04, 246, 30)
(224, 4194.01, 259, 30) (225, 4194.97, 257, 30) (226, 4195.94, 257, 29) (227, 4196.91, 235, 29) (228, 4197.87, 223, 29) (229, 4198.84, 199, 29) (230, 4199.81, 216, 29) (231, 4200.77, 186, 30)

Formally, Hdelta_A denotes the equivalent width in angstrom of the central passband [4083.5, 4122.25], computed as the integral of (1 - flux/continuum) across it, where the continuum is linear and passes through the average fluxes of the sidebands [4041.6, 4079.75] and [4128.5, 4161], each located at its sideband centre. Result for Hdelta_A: 6.43 angstrom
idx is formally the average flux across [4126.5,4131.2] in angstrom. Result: 207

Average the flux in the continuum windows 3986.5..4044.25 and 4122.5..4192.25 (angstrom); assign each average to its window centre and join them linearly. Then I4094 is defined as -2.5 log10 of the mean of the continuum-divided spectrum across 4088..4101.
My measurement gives 0.22 mag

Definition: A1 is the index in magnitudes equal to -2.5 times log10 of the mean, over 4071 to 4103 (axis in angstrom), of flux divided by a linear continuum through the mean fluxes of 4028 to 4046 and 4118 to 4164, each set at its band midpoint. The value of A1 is 0.18 mag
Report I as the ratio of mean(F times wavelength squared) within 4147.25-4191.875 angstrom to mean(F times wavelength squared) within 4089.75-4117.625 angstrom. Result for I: 1.27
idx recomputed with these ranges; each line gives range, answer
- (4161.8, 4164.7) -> 215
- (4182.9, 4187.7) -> 221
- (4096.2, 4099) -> 208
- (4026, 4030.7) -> 254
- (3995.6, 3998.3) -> 249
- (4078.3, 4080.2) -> 208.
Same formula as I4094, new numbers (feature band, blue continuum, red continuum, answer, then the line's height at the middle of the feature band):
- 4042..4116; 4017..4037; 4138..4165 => 0.117 mag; 235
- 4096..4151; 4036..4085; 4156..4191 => 0.137 mag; 231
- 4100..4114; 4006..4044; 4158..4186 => 0.317 mag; 233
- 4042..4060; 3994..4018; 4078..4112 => -0.160 mag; 210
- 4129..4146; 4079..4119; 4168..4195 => -0.063 mag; 211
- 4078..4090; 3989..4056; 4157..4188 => 0.114 mag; 235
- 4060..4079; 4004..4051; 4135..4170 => 0.087 mag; 238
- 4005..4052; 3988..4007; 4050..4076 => -0.071 mag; 229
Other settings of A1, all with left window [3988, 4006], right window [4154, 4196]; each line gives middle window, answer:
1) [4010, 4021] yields -0.06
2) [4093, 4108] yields 0.35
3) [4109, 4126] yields 0.10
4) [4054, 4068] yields 0.03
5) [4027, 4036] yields -0.01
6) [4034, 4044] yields -0.11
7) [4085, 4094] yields 0.14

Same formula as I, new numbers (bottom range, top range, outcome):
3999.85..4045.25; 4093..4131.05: 0.84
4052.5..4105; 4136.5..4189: 1.16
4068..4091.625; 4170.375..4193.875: 1.14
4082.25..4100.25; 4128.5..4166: 1.17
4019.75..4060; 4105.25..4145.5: 0.91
